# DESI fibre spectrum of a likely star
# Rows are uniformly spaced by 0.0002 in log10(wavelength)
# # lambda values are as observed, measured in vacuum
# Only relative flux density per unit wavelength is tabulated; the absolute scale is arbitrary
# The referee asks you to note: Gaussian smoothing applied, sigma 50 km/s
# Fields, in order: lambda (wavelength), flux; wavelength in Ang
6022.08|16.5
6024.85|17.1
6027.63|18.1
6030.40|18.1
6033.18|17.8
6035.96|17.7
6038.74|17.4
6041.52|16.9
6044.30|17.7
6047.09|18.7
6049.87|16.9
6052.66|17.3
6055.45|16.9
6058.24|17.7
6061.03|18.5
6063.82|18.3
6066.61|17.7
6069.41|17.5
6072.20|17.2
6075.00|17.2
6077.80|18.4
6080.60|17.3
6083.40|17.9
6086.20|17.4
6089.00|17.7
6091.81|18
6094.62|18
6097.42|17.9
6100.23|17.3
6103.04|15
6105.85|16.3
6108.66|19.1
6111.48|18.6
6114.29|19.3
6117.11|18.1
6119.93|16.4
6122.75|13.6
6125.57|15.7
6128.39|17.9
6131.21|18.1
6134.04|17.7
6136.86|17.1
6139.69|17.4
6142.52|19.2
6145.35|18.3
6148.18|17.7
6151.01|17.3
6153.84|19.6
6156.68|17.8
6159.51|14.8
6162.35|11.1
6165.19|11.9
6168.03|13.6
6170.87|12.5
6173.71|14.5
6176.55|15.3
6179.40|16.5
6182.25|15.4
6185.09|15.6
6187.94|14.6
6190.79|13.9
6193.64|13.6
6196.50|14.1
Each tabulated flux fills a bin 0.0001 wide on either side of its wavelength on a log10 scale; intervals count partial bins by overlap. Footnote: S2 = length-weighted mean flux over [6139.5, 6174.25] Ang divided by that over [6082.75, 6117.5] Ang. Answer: 0.89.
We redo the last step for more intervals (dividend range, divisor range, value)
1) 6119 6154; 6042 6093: 0.98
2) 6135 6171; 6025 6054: 0.92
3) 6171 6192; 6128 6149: 0.83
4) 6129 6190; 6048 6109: 0.91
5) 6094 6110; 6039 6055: 0.99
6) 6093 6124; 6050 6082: 0.98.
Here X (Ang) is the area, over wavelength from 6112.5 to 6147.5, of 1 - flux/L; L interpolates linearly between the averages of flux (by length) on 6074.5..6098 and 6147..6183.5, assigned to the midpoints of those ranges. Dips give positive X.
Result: -2.3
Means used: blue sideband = 17.8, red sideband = 15.2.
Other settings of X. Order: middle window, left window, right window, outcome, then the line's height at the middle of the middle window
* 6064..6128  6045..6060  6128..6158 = 1.39 Ang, 17.8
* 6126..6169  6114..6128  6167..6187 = -2.53 Ang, 15.7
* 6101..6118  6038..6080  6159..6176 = -2.43 Ang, 15.5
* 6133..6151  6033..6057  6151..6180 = -2.95 Ang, 15.3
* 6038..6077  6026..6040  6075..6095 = 0.45 Ang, 17.8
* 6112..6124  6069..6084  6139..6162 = 0.34 Ang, 17.5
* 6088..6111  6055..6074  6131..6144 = 0.44 Ang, 17.8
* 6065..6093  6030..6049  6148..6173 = -1.34 Ang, 16.8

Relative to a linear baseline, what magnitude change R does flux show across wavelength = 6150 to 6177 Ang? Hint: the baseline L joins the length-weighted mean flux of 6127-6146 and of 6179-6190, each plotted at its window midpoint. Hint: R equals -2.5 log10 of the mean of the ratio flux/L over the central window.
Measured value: 0.120 mag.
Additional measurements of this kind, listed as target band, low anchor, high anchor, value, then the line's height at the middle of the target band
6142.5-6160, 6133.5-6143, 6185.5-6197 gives -0.06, 16.9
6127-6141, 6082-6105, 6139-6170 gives -0.07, 16.6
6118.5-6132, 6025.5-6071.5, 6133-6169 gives 0.03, 16.8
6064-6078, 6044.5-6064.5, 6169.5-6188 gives -0.01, 17.4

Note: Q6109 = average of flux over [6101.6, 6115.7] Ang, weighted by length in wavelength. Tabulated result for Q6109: 17.7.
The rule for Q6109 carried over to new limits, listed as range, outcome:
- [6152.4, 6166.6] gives 15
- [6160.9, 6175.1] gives 12.7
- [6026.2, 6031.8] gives 18.1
